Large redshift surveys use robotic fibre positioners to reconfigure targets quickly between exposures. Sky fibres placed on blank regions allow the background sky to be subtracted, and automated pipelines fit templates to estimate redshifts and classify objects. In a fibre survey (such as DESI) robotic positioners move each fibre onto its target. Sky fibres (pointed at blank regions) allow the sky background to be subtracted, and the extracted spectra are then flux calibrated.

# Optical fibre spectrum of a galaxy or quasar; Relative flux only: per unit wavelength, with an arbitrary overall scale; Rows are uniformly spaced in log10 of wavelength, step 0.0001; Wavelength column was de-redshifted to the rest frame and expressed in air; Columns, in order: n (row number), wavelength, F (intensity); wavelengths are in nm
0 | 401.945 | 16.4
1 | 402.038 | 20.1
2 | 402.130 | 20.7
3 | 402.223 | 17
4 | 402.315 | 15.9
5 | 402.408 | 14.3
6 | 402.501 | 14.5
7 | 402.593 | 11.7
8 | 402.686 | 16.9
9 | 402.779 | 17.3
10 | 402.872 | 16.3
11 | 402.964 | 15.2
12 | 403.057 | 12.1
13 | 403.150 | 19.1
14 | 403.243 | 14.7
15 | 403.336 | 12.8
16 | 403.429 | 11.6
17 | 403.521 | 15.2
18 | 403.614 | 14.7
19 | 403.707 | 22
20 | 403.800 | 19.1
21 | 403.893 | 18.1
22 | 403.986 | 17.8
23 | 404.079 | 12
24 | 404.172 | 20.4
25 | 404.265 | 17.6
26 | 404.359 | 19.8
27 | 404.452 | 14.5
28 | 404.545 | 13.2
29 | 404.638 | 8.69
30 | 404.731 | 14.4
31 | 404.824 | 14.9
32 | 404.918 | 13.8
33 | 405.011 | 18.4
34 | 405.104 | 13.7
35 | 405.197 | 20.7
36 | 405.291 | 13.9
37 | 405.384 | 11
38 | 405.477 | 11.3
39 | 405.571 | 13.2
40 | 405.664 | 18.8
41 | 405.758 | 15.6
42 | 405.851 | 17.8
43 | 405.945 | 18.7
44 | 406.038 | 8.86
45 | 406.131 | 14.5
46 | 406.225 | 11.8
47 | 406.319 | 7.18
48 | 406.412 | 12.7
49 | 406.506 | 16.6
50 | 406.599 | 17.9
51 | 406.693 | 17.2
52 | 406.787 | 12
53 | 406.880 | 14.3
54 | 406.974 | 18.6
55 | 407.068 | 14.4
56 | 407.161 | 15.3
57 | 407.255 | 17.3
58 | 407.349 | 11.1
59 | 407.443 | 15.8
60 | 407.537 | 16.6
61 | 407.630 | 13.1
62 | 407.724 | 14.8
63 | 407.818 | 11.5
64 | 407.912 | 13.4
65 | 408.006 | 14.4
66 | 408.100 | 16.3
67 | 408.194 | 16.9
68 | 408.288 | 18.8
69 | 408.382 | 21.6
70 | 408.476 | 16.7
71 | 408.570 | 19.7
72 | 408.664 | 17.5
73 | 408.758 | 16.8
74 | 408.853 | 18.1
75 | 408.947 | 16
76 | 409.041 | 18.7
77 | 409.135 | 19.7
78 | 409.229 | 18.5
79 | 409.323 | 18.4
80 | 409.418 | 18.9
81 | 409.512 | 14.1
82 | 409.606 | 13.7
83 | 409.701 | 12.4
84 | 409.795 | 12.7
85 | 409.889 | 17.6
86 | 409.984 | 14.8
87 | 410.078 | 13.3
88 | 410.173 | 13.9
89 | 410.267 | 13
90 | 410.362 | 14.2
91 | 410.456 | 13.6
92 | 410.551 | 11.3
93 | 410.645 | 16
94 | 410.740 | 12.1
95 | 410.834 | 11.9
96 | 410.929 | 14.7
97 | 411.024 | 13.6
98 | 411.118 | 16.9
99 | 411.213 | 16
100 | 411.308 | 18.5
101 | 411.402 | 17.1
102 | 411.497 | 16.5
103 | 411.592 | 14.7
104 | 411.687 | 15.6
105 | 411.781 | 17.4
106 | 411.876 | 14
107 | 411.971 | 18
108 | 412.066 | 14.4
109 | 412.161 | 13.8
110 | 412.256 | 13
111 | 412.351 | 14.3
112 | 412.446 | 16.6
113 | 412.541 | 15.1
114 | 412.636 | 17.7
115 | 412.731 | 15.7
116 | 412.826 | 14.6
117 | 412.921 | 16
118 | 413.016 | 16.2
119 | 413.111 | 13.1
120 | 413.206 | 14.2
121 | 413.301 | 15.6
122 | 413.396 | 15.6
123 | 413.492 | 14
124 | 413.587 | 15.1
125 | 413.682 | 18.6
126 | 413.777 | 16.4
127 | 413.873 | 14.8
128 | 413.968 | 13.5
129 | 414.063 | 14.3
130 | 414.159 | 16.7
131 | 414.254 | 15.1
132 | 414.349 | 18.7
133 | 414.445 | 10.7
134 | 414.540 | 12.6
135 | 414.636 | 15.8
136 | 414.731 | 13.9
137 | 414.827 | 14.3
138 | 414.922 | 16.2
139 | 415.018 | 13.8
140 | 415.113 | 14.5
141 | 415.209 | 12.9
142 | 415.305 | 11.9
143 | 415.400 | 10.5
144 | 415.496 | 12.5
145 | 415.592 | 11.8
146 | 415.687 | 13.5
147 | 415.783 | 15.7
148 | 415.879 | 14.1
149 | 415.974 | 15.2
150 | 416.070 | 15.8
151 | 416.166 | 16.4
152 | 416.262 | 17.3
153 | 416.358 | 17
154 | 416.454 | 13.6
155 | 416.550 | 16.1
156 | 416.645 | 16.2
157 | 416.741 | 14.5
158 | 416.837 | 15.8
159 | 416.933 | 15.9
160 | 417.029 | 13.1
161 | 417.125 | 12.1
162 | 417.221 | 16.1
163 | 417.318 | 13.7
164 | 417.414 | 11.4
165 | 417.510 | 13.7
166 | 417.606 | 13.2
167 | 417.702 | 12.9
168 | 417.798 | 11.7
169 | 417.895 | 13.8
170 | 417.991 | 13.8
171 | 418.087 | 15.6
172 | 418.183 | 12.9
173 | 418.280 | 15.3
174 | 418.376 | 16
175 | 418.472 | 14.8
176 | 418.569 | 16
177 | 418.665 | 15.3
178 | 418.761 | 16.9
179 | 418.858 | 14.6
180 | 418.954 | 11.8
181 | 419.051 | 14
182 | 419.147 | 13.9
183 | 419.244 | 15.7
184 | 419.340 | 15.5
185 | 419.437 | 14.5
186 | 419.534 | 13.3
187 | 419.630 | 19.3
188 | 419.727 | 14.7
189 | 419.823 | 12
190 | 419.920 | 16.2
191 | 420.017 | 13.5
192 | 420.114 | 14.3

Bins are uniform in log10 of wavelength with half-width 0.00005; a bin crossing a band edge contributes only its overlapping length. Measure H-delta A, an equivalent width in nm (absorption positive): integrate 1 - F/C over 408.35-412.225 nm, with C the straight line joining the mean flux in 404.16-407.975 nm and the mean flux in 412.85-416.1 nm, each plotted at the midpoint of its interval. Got -0.30 nm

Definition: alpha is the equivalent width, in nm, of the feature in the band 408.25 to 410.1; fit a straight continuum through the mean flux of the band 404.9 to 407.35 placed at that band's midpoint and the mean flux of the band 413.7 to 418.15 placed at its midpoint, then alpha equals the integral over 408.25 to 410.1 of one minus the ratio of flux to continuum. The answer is -0.29 nm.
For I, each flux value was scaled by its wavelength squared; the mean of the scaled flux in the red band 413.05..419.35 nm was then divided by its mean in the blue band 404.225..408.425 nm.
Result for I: 1.02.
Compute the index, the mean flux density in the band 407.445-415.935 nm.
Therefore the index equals 15.2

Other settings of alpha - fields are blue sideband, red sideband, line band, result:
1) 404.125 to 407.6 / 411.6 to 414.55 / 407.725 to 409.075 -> -0.16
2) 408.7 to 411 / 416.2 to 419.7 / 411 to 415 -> -0.10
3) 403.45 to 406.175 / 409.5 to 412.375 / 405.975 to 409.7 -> -0.13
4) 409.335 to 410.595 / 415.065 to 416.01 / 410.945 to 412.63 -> -0.21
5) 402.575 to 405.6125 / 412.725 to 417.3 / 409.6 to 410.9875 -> 0.12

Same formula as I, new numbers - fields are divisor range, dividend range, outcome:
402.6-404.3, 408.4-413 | 1.00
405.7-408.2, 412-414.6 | 1.07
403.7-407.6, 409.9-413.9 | 1.02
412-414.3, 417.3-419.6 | 0.96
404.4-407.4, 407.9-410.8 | 1.12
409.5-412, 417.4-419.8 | 1.02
